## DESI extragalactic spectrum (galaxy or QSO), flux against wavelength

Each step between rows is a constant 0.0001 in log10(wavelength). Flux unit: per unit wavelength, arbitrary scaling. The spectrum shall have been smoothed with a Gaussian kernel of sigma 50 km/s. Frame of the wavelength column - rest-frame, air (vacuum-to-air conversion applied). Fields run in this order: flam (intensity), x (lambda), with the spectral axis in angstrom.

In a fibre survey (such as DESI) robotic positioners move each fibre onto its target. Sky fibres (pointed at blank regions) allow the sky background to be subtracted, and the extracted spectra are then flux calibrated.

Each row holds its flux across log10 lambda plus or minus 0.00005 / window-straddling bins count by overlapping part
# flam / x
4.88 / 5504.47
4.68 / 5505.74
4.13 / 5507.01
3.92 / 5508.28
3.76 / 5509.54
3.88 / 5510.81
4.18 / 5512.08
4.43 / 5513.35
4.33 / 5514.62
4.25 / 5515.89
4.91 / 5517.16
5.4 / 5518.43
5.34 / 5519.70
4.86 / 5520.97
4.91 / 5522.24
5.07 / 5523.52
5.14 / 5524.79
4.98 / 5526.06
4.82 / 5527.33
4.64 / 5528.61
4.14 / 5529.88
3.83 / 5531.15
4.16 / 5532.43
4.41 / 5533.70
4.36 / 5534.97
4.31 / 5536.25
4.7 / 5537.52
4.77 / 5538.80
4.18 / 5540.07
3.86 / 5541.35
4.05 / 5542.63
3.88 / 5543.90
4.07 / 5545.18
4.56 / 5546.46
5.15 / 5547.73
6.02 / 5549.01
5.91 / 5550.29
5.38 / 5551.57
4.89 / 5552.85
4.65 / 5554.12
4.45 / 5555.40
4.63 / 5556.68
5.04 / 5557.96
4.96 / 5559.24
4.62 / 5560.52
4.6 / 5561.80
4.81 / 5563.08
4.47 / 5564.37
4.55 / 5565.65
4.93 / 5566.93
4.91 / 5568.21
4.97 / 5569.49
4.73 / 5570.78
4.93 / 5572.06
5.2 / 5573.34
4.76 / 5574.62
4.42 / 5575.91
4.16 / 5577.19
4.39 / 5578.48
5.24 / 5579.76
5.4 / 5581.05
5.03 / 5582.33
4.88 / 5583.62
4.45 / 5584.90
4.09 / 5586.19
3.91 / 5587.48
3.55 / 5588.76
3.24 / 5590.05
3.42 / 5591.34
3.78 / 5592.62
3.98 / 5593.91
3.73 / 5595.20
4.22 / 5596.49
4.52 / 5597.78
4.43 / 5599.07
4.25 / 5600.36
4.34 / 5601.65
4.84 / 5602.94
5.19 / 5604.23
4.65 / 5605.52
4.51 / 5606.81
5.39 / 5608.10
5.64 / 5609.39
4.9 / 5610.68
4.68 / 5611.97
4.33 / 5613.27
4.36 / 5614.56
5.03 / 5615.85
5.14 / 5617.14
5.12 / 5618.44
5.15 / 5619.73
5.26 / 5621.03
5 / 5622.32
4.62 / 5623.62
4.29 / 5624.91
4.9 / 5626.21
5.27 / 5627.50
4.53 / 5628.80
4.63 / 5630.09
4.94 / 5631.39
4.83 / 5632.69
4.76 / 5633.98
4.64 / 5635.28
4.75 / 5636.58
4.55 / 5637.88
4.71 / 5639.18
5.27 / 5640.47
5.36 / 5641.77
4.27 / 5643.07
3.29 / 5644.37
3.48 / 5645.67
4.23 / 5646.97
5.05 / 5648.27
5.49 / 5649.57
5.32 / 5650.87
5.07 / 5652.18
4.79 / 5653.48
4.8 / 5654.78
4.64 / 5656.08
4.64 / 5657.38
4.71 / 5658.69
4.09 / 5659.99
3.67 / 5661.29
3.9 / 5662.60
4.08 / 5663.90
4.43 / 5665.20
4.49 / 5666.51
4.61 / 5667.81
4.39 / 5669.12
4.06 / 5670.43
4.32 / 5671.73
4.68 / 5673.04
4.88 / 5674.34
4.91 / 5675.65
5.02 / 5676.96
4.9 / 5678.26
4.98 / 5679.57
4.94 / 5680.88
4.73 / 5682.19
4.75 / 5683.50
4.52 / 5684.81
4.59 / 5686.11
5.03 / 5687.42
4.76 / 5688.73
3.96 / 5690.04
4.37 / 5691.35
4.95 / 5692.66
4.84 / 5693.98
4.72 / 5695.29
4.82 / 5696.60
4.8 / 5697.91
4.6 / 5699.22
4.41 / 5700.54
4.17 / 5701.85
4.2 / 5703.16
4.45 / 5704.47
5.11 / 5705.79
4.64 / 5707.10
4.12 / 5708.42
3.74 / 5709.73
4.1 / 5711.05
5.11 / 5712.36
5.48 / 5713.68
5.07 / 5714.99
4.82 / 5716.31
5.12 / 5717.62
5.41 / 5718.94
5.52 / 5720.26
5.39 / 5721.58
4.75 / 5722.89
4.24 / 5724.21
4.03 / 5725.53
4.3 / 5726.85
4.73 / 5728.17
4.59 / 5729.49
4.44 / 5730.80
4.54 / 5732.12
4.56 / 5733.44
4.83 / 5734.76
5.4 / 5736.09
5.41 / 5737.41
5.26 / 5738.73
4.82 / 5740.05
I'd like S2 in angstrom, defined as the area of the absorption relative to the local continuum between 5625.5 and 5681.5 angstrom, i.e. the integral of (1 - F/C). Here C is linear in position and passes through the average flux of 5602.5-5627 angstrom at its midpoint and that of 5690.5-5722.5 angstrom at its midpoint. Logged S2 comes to 2.32 angstrom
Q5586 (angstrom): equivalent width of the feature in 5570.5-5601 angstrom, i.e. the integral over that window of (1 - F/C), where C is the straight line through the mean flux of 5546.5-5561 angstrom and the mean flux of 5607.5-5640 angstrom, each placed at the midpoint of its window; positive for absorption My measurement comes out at 3.7 angstrom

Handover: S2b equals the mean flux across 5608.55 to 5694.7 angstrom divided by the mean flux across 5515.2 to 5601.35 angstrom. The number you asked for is 1.0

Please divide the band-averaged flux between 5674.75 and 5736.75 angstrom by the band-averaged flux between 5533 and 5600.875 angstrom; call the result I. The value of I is 1.04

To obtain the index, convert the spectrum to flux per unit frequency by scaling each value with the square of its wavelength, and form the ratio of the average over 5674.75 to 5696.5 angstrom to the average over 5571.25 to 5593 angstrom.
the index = 1.12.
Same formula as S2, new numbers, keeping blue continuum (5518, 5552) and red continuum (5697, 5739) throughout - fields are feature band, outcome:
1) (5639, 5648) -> 0.63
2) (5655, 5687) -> 1.16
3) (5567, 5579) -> -0.09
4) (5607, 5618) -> -0.50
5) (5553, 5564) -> -0.06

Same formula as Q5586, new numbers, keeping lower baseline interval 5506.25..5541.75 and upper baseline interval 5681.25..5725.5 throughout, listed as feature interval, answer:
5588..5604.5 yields 1.8 angstrom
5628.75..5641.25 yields -0.4 angstrom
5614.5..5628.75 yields -1.0 angstrom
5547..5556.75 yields -1.4 angstrom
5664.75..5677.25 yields 0.2 angstrom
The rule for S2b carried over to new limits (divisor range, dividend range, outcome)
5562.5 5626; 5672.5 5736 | 1.02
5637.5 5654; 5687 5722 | 1.01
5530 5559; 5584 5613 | 0.95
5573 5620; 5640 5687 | 1.01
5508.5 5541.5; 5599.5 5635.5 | 1.07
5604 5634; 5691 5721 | 0.97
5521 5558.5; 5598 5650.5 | 1.02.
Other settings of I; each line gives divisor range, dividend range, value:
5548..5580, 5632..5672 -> 0.93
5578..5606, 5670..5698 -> 1.09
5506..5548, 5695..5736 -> 1.05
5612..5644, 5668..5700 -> 0.98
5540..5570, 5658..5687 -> 0.96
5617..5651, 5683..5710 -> 0.96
